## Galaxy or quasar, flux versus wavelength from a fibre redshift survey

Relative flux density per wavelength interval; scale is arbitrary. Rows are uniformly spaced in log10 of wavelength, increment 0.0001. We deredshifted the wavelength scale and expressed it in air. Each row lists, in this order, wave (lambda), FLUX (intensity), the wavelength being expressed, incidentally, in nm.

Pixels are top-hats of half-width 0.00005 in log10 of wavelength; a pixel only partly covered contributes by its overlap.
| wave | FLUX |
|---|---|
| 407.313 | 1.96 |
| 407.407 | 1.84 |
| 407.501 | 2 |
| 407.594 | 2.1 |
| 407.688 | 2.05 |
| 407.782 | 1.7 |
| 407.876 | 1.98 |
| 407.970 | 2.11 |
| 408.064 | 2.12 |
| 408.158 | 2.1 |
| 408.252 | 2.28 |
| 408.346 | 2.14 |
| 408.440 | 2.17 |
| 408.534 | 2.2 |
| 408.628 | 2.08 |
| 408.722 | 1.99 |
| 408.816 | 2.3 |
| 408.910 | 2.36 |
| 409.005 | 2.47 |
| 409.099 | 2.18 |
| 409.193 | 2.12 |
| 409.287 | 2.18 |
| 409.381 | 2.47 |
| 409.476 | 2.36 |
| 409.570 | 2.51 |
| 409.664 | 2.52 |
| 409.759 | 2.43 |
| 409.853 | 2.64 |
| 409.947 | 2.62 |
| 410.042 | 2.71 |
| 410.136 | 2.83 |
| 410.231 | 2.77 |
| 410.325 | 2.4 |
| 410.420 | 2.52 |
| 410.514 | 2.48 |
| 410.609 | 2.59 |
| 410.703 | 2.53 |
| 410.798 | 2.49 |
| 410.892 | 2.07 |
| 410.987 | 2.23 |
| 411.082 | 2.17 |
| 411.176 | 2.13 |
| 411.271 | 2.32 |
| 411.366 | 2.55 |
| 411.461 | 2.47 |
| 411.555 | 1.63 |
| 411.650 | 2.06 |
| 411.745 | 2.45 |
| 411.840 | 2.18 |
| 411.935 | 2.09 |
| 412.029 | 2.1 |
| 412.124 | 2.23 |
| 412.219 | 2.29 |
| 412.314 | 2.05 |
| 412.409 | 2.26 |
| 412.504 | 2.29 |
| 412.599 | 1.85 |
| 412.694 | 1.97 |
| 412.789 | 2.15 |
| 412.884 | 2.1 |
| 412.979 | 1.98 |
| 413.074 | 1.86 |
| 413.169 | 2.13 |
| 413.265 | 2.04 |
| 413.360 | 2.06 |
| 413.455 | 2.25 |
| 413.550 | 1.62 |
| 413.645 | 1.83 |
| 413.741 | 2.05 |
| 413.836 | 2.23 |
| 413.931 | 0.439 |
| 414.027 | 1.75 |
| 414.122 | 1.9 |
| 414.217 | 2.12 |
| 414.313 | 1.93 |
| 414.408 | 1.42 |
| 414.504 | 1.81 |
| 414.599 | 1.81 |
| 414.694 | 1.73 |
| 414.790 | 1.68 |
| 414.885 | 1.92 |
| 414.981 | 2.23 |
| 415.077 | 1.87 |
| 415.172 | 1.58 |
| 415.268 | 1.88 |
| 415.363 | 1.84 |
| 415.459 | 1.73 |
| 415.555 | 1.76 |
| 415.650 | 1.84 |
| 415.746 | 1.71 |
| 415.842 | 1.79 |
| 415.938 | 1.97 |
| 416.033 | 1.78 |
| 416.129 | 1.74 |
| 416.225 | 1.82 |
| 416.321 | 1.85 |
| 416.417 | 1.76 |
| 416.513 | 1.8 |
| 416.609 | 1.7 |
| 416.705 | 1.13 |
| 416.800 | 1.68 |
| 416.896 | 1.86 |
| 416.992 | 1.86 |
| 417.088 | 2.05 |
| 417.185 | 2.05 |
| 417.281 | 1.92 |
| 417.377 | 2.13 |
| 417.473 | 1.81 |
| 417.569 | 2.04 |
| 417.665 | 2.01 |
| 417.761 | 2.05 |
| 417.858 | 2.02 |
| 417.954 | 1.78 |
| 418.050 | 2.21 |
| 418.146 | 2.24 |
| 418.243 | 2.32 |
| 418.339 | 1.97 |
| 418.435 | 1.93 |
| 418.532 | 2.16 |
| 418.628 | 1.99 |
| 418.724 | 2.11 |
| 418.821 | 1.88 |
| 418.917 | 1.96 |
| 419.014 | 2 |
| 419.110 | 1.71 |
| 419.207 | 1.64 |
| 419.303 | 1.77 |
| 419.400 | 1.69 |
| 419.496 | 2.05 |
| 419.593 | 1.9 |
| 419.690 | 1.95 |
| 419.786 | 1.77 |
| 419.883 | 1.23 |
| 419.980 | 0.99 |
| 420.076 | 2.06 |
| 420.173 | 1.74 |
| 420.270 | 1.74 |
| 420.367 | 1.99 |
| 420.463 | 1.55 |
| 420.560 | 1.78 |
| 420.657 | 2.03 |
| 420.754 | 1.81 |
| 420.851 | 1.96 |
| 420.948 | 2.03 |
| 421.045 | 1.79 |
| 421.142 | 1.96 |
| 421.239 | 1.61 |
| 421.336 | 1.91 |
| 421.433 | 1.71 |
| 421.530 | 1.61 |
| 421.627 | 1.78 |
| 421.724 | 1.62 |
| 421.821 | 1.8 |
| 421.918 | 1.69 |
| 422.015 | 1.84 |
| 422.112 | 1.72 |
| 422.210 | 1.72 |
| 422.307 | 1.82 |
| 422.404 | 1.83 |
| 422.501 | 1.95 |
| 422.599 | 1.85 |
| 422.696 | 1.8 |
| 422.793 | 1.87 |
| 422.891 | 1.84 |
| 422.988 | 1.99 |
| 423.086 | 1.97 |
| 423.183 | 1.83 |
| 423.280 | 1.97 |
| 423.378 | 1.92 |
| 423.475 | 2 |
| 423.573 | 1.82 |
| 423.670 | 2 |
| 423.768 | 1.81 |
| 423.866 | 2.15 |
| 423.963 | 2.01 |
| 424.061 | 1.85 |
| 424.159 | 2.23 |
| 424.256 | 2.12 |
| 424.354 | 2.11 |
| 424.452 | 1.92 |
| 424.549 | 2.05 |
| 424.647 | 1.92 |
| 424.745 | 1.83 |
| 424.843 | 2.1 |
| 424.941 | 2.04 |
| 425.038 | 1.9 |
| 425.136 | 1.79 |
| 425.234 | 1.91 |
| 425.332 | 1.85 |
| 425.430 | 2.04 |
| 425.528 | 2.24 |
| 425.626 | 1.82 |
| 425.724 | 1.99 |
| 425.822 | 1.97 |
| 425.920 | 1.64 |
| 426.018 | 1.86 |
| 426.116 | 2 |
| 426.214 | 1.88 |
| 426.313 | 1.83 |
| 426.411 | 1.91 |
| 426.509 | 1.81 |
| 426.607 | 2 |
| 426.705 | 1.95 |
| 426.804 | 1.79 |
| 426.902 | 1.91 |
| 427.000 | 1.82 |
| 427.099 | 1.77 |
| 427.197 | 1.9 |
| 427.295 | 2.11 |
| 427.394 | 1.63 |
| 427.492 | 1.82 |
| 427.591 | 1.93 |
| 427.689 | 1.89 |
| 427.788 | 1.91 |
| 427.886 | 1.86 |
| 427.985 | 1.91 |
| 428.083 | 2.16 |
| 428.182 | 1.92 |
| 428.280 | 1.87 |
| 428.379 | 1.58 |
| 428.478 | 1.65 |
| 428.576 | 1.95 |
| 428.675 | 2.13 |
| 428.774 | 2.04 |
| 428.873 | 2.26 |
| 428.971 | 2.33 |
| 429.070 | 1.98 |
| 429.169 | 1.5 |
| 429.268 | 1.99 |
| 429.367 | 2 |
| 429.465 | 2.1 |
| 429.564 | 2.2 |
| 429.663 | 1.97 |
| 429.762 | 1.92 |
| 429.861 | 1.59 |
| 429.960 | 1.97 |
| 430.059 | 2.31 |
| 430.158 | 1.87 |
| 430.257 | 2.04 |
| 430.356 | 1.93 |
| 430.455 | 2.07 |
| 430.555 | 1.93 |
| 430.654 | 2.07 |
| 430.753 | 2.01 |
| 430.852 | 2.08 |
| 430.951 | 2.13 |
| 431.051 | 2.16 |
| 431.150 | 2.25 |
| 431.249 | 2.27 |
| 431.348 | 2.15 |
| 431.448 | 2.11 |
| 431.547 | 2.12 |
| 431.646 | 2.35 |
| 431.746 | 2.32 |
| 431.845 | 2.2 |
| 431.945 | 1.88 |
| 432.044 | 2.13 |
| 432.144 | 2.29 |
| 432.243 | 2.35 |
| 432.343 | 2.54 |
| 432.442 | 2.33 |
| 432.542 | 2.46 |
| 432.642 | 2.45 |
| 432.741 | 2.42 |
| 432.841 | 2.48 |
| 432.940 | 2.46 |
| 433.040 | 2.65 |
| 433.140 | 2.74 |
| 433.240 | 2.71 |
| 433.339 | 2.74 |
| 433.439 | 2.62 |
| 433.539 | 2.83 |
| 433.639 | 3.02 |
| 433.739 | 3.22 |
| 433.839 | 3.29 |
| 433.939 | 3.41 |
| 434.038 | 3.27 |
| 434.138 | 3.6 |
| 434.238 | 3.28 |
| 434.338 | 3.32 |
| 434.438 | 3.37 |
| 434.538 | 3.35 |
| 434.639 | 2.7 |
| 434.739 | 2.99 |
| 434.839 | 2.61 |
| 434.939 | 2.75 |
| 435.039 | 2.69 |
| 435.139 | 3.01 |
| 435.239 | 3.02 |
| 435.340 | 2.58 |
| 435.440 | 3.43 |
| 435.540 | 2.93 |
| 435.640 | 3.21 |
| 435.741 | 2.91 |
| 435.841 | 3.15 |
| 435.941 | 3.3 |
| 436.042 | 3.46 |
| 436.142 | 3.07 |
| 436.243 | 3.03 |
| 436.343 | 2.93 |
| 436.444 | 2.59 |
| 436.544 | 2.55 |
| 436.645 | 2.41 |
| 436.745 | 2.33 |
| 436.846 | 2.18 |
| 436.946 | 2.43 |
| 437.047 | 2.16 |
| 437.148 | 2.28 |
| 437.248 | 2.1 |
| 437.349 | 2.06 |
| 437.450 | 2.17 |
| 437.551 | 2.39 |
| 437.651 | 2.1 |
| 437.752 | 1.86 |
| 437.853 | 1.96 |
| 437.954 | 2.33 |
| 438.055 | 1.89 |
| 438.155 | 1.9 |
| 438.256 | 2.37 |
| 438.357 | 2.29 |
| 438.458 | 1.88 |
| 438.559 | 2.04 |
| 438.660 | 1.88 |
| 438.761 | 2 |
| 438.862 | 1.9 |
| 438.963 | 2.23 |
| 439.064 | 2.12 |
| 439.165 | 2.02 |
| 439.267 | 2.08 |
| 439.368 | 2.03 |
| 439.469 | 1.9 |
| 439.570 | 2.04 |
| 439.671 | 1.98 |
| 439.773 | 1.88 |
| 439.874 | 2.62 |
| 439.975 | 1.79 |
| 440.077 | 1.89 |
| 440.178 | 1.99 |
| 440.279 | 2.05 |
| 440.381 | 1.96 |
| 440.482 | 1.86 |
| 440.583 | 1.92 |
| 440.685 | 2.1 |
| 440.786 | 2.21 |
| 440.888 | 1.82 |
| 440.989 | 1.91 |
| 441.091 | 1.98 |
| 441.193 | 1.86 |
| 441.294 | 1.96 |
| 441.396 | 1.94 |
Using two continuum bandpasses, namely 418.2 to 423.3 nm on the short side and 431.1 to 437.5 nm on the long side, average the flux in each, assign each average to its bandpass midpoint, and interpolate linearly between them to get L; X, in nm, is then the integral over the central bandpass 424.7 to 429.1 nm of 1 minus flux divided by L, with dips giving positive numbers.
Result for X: 0.59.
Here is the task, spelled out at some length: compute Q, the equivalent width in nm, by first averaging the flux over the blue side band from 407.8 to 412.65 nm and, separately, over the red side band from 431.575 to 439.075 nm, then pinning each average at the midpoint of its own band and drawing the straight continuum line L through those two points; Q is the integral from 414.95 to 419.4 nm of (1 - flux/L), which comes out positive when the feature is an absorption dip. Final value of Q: 0.915 nm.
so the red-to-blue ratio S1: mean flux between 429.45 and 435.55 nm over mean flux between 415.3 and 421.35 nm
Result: 1.4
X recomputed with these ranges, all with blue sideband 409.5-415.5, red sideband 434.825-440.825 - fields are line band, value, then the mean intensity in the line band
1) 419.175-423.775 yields 0.82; 1.81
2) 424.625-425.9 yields 0.16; 1.95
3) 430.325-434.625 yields -0.47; 2.55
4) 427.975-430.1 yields 0.28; 1.97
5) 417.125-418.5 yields 0.08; 2.03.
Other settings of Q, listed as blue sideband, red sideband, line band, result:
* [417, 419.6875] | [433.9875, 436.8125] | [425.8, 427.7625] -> 0.480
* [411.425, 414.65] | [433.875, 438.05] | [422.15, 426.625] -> 0.822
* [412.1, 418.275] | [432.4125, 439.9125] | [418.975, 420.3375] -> 0.205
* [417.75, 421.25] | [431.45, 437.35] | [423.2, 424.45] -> 0.078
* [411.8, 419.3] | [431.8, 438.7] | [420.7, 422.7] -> 0.313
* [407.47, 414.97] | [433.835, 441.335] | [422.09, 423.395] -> 0.234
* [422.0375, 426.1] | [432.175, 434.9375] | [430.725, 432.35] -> 0.286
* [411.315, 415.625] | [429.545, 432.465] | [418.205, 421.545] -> 0.295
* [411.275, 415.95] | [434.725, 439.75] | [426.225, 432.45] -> 0.705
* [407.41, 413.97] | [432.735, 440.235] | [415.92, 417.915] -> 0.372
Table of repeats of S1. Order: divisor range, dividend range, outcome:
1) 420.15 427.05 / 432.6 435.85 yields 1.56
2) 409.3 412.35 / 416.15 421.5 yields 0.79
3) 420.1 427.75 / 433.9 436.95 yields 1.58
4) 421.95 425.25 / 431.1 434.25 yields 1.34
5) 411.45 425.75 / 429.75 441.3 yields 1.26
